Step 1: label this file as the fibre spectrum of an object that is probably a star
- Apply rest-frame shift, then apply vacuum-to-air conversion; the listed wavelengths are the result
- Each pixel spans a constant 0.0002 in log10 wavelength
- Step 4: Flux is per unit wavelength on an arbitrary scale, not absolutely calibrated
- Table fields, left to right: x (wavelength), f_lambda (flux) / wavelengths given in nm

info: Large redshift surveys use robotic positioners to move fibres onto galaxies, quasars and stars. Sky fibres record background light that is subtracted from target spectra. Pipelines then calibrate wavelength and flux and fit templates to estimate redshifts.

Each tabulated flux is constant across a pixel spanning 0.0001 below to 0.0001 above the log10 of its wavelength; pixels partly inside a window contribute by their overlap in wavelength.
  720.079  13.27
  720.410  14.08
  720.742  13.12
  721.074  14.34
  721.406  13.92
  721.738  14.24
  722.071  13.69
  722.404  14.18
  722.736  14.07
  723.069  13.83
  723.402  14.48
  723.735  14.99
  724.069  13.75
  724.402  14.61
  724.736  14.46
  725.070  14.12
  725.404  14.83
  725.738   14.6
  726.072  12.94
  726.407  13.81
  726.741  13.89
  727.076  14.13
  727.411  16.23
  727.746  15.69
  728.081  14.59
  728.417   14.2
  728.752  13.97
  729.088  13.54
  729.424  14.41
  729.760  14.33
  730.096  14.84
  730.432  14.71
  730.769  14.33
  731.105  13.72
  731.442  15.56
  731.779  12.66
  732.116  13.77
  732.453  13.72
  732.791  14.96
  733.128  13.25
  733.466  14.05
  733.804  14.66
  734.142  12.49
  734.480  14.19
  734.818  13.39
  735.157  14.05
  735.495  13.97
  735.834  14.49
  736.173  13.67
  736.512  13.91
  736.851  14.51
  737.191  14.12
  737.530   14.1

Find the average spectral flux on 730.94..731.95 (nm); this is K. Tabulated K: 14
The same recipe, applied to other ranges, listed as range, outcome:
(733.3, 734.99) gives 13.8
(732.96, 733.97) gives 14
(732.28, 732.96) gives 14.3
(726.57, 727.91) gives 15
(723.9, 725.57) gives 14.3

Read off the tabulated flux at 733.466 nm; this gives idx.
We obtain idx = 14.05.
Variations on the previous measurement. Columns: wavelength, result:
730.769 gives 14.33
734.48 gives 14.19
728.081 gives 14.59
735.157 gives 14.05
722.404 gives 14.18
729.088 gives 13.54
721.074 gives 14.34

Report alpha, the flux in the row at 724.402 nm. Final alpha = 14.61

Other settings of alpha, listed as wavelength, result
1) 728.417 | 14.2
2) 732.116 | 13.77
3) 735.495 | 13.97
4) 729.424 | 14.41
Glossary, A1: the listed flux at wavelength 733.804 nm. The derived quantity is 14.66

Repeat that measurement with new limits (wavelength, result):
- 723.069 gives 13.83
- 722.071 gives 13.69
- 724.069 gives 13.75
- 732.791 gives 14.96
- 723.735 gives 14.99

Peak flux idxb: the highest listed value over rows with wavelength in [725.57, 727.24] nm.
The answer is 14.6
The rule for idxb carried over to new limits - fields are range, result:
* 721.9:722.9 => 14.18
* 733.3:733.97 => 14.66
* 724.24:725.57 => 14.83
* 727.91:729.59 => 14.59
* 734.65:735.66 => 14.05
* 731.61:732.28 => 13.77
